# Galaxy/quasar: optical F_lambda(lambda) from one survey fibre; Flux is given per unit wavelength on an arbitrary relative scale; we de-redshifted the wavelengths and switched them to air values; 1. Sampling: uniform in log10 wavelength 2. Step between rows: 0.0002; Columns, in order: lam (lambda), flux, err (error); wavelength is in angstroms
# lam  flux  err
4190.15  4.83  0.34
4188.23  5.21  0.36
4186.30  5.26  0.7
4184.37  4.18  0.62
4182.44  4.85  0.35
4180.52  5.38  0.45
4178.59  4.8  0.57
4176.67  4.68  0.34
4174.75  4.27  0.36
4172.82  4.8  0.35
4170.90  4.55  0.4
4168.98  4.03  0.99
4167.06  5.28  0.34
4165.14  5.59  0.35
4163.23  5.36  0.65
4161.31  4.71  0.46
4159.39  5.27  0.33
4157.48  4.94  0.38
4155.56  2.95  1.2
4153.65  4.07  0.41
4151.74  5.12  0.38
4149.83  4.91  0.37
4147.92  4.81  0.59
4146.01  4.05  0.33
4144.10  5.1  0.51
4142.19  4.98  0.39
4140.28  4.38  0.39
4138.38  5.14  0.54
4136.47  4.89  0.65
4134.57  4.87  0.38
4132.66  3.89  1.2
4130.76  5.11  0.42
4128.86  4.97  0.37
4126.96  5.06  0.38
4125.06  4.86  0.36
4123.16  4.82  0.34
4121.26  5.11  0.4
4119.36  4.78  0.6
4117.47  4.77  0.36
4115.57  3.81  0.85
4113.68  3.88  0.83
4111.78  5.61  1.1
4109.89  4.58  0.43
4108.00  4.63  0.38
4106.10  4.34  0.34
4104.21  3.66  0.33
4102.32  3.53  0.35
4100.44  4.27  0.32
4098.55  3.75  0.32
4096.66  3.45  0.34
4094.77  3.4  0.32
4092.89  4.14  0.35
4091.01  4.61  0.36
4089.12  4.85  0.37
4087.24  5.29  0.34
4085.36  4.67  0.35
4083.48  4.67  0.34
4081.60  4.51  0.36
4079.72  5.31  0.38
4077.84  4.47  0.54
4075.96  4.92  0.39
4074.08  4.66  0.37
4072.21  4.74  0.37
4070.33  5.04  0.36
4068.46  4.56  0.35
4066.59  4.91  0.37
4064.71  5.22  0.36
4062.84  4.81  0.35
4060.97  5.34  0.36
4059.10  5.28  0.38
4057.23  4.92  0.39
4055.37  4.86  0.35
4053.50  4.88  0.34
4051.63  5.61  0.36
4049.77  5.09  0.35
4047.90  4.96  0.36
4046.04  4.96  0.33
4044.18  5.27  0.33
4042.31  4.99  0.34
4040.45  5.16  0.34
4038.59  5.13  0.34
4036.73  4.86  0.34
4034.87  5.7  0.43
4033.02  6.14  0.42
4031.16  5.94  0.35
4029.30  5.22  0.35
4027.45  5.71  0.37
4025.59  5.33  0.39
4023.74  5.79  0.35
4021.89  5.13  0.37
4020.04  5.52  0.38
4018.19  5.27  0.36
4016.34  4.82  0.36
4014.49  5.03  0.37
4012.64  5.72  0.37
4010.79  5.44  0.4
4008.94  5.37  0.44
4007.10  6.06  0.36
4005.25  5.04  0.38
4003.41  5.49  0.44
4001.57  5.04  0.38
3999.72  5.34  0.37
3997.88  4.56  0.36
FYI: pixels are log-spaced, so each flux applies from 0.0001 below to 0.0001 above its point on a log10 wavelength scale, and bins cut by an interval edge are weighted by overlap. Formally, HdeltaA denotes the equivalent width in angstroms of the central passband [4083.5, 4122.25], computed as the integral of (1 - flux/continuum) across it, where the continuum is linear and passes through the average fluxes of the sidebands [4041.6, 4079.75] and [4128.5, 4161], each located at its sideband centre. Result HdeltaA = 3.7 angstroms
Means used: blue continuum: 4.98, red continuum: 4.67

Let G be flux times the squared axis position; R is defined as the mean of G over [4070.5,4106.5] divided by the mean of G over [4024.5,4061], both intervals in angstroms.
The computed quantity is 0.9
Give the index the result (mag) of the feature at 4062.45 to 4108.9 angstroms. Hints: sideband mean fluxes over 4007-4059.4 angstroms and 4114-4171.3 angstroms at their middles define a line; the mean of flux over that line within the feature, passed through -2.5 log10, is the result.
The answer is 0.12 mag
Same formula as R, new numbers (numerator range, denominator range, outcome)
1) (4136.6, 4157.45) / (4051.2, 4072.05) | 0.95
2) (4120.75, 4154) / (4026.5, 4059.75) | 0.95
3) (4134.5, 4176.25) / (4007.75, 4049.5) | 0.94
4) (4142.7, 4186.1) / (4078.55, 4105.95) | 1.14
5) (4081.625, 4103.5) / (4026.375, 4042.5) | 0.80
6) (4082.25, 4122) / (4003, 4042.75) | 0.84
